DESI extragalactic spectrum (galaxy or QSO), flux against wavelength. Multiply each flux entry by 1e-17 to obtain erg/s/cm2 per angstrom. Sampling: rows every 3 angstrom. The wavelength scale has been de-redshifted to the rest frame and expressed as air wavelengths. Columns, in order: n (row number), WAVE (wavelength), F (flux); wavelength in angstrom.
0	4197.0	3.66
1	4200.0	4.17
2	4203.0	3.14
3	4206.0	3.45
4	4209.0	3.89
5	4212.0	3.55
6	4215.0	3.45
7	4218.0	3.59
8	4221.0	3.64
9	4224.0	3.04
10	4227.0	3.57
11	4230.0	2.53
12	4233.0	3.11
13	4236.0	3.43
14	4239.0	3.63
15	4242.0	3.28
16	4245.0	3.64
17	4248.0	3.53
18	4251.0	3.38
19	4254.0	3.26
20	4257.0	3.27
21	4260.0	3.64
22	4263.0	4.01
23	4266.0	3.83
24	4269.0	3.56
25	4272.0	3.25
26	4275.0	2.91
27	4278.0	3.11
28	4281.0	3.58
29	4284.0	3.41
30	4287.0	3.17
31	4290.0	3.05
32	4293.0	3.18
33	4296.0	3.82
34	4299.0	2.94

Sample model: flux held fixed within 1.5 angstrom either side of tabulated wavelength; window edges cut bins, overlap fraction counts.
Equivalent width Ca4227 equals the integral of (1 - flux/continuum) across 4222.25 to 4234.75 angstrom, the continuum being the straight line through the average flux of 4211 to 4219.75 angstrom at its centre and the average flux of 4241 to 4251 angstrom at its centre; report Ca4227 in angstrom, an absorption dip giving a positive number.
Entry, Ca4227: 1.5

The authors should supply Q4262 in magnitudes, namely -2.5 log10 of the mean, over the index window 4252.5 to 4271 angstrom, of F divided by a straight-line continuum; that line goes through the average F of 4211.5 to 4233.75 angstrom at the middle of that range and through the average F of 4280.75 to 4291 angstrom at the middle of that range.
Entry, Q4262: -0.09 mag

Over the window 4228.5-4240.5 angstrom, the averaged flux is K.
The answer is 3.18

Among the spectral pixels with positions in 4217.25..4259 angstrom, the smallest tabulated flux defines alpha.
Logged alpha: 2.53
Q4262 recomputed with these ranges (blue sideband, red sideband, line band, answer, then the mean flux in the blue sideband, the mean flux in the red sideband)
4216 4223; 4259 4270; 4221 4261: 0.10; 3.56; 3.77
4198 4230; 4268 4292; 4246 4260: -0.02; 3.5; 3.25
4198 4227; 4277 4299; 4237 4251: -0.02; 3.55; 3.31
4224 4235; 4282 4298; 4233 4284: -0.08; 3.08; 3.32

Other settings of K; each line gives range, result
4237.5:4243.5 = 3.46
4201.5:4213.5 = 3.51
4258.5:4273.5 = 3.66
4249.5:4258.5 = 3.3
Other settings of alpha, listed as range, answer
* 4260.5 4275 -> 2.91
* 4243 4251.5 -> 3.38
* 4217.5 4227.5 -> 3.04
